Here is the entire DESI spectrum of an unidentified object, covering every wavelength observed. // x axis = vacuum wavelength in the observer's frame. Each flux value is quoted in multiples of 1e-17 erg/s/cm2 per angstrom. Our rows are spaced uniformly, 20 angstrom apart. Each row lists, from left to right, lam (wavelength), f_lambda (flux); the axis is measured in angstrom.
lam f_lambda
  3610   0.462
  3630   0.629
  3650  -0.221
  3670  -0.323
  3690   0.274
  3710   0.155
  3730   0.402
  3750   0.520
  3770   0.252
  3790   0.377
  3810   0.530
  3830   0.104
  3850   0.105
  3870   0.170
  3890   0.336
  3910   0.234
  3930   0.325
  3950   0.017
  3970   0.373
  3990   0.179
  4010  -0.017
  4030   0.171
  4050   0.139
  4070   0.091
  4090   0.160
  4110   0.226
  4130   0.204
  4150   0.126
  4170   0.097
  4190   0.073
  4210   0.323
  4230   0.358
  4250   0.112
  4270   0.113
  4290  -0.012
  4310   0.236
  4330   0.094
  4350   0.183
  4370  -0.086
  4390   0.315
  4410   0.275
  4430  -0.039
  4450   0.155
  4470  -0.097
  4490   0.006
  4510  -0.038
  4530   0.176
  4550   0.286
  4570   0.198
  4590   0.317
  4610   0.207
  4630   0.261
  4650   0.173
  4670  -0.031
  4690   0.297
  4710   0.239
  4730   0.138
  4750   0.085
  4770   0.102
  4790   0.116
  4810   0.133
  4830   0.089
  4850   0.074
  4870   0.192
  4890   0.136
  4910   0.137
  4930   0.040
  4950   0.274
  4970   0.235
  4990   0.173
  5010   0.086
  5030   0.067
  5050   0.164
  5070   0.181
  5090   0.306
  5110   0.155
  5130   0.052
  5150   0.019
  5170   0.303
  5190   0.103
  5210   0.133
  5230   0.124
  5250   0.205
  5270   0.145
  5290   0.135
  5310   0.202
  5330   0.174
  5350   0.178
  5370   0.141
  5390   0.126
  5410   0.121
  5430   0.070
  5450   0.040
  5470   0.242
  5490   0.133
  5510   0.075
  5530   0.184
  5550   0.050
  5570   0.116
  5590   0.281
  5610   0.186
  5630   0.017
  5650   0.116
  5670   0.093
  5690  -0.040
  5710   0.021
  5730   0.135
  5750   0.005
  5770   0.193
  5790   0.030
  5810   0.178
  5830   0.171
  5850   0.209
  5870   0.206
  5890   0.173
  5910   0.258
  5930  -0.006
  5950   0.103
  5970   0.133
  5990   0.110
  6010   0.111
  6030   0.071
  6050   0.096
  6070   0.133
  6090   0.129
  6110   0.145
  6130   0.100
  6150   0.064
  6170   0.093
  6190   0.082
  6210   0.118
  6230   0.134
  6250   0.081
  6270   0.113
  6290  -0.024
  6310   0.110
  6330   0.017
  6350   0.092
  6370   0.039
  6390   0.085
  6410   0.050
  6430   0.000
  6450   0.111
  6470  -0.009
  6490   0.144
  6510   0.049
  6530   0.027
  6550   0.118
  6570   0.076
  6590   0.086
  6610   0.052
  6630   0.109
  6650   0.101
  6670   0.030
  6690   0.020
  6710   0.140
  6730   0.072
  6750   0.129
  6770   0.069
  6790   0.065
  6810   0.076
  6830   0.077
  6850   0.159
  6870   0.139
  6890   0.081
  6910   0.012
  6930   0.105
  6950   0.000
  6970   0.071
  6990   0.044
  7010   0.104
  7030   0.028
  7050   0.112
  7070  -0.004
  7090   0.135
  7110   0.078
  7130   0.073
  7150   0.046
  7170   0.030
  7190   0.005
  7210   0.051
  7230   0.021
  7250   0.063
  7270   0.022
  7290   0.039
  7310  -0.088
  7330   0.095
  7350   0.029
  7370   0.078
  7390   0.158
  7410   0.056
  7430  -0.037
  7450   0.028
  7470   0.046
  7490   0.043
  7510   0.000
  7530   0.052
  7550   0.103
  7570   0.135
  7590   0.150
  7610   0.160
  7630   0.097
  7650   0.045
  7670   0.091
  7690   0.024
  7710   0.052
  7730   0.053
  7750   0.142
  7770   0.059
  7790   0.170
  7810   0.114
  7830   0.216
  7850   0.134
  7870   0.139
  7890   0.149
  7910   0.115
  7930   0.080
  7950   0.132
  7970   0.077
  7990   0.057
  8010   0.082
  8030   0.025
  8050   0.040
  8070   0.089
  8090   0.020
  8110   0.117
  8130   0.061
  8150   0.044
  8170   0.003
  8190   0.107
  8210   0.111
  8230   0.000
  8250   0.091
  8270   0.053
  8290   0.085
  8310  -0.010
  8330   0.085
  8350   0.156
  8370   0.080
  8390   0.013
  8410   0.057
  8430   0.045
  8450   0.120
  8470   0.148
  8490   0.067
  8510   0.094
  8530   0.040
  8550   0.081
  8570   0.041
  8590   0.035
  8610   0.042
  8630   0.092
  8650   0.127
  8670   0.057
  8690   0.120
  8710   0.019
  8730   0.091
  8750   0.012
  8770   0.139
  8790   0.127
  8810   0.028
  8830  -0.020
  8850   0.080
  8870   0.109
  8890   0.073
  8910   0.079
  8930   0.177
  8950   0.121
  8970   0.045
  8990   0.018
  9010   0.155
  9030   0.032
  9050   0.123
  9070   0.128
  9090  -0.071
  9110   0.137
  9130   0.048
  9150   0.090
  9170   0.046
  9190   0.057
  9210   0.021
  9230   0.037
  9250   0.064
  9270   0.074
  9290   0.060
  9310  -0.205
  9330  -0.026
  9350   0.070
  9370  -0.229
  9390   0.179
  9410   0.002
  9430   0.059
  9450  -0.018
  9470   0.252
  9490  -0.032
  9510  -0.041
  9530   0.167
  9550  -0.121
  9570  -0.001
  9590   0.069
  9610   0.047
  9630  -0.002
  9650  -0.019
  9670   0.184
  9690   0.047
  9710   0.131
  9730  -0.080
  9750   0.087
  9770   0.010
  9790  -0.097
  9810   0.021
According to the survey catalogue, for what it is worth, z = 0.18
